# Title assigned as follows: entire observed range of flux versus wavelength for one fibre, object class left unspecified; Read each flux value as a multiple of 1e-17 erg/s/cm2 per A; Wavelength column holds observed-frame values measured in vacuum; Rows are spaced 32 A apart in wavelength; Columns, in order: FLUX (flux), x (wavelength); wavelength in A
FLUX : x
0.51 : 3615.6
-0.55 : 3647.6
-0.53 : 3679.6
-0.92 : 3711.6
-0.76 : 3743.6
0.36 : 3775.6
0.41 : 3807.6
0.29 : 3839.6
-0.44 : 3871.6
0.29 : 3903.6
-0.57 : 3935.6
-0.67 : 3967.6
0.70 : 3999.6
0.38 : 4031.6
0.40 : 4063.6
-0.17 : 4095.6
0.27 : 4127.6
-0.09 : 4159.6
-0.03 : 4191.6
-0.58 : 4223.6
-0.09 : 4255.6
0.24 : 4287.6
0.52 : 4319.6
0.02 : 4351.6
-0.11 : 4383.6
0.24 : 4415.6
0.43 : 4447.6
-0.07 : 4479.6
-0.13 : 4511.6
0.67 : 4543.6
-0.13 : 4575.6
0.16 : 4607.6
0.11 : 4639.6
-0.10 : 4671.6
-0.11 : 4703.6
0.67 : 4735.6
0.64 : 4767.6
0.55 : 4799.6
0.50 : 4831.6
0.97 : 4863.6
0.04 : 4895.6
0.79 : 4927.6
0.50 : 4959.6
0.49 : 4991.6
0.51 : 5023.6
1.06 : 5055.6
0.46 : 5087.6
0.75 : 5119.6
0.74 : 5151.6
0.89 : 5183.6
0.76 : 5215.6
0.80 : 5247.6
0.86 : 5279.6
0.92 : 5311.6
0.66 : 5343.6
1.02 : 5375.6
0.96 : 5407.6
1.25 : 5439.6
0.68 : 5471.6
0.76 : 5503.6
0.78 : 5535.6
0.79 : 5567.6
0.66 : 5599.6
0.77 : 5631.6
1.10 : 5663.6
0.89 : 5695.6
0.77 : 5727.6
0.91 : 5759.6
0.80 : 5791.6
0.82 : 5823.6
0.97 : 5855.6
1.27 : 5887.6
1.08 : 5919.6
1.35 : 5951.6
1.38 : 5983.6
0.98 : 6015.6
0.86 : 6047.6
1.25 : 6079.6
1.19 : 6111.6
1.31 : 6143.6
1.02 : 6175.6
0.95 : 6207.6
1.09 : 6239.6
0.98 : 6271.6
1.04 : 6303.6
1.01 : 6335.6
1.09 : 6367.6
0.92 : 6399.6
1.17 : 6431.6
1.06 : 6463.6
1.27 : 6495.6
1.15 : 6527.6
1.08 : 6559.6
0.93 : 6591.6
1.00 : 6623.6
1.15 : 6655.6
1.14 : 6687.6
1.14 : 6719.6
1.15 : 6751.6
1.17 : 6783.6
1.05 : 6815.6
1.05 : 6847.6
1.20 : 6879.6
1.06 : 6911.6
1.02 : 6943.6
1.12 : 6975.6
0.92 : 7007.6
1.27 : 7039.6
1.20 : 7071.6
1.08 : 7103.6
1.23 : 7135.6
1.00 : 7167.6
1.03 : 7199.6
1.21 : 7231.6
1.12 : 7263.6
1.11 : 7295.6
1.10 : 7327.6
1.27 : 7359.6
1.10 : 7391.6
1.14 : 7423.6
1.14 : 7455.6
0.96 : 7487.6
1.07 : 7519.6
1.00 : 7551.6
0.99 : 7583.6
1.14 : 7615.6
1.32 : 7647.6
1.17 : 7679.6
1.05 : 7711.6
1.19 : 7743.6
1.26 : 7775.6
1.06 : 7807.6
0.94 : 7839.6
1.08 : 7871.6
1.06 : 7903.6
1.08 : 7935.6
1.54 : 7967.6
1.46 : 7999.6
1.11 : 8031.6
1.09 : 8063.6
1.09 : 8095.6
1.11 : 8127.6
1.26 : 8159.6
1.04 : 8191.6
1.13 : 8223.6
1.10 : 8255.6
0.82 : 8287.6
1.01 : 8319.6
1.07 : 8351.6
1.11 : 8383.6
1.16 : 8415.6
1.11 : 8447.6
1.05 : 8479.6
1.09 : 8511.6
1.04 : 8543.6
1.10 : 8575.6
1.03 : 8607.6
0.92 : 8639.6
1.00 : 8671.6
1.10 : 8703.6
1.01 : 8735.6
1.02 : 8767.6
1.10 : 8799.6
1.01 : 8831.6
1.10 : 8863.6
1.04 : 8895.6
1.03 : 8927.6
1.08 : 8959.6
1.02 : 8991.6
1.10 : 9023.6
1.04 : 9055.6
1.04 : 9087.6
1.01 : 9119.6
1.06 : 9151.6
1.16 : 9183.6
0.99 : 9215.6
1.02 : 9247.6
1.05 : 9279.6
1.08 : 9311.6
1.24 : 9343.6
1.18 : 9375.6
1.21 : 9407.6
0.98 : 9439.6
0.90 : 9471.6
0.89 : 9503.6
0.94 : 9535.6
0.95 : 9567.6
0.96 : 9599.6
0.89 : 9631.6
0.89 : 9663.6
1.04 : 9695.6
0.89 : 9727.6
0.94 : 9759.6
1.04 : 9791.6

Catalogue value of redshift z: 0.21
